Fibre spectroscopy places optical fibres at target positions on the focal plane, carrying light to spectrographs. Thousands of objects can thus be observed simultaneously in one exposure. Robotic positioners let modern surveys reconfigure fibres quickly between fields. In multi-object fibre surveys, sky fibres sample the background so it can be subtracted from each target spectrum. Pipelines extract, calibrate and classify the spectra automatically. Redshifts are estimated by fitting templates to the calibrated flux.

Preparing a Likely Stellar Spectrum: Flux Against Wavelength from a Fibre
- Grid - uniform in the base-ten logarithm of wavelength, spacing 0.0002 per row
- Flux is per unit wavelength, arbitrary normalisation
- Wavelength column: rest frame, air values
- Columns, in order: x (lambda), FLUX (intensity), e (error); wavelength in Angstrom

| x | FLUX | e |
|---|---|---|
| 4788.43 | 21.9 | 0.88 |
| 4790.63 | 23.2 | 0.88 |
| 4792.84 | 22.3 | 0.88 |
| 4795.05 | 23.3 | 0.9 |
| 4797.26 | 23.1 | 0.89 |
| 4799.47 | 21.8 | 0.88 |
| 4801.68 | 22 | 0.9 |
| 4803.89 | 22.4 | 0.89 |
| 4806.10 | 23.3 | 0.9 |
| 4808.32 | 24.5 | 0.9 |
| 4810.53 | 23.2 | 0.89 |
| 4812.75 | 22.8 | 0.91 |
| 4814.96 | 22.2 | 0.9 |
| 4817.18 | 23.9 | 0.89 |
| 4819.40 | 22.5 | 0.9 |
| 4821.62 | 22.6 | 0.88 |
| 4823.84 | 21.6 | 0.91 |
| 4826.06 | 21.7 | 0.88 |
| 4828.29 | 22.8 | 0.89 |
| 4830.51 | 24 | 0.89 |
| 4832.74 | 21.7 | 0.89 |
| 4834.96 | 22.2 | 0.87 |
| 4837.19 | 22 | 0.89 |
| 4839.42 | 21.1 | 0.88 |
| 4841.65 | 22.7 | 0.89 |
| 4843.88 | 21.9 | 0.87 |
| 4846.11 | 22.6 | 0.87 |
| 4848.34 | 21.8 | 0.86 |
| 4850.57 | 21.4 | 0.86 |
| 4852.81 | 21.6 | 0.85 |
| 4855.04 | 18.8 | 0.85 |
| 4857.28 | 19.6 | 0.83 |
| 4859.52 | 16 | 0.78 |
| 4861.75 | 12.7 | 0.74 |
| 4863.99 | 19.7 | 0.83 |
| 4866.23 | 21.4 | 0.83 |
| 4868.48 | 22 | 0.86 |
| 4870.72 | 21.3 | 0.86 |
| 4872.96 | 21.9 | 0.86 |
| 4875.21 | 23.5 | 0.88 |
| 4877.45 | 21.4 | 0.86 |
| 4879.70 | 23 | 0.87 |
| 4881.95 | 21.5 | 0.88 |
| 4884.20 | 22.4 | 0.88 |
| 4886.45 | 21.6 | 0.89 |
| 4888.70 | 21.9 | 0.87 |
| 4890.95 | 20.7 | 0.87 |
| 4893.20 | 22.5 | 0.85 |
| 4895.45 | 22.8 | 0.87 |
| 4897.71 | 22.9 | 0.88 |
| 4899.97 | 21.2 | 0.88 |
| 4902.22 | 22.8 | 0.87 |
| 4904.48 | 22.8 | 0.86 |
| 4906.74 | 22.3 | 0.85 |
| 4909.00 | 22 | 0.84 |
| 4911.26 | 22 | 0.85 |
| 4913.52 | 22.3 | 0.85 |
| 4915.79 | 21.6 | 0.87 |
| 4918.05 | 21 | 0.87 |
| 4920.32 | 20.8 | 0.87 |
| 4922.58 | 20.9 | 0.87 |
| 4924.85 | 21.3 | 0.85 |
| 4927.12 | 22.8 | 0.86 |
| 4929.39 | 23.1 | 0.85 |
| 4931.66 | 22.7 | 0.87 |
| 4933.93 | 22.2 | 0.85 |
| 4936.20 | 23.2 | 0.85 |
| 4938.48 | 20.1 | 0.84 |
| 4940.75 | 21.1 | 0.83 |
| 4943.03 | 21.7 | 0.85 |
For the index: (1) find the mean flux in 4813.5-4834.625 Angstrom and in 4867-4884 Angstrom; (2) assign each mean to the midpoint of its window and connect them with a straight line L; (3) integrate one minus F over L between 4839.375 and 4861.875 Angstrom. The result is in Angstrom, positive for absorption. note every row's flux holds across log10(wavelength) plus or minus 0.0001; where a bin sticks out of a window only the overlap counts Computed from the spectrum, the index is 2.0 Angstrom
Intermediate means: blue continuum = 22.6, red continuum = 22.1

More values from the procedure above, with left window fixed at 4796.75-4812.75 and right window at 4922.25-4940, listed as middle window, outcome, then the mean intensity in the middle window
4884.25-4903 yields 0.21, 22.1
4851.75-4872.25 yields 2.94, 19.3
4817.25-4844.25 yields 0.49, 22.3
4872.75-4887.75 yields 0.13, 22.2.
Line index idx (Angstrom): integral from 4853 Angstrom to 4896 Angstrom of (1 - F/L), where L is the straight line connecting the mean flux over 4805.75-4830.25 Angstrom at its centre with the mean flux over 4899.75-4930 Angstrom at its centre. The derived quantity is 3.0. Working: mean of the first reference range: 22.9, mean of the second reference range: 21.9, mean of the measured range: 20.8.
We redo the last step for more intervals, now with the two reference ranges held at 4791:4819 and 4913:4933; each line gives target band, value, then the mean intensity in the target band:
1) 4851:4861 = 1.6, 18.9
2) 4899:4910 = -0.1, 22.2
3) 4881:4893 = 0.2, 21.7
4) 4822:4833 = 0.1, 22.4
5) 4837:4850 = 0.3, 22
